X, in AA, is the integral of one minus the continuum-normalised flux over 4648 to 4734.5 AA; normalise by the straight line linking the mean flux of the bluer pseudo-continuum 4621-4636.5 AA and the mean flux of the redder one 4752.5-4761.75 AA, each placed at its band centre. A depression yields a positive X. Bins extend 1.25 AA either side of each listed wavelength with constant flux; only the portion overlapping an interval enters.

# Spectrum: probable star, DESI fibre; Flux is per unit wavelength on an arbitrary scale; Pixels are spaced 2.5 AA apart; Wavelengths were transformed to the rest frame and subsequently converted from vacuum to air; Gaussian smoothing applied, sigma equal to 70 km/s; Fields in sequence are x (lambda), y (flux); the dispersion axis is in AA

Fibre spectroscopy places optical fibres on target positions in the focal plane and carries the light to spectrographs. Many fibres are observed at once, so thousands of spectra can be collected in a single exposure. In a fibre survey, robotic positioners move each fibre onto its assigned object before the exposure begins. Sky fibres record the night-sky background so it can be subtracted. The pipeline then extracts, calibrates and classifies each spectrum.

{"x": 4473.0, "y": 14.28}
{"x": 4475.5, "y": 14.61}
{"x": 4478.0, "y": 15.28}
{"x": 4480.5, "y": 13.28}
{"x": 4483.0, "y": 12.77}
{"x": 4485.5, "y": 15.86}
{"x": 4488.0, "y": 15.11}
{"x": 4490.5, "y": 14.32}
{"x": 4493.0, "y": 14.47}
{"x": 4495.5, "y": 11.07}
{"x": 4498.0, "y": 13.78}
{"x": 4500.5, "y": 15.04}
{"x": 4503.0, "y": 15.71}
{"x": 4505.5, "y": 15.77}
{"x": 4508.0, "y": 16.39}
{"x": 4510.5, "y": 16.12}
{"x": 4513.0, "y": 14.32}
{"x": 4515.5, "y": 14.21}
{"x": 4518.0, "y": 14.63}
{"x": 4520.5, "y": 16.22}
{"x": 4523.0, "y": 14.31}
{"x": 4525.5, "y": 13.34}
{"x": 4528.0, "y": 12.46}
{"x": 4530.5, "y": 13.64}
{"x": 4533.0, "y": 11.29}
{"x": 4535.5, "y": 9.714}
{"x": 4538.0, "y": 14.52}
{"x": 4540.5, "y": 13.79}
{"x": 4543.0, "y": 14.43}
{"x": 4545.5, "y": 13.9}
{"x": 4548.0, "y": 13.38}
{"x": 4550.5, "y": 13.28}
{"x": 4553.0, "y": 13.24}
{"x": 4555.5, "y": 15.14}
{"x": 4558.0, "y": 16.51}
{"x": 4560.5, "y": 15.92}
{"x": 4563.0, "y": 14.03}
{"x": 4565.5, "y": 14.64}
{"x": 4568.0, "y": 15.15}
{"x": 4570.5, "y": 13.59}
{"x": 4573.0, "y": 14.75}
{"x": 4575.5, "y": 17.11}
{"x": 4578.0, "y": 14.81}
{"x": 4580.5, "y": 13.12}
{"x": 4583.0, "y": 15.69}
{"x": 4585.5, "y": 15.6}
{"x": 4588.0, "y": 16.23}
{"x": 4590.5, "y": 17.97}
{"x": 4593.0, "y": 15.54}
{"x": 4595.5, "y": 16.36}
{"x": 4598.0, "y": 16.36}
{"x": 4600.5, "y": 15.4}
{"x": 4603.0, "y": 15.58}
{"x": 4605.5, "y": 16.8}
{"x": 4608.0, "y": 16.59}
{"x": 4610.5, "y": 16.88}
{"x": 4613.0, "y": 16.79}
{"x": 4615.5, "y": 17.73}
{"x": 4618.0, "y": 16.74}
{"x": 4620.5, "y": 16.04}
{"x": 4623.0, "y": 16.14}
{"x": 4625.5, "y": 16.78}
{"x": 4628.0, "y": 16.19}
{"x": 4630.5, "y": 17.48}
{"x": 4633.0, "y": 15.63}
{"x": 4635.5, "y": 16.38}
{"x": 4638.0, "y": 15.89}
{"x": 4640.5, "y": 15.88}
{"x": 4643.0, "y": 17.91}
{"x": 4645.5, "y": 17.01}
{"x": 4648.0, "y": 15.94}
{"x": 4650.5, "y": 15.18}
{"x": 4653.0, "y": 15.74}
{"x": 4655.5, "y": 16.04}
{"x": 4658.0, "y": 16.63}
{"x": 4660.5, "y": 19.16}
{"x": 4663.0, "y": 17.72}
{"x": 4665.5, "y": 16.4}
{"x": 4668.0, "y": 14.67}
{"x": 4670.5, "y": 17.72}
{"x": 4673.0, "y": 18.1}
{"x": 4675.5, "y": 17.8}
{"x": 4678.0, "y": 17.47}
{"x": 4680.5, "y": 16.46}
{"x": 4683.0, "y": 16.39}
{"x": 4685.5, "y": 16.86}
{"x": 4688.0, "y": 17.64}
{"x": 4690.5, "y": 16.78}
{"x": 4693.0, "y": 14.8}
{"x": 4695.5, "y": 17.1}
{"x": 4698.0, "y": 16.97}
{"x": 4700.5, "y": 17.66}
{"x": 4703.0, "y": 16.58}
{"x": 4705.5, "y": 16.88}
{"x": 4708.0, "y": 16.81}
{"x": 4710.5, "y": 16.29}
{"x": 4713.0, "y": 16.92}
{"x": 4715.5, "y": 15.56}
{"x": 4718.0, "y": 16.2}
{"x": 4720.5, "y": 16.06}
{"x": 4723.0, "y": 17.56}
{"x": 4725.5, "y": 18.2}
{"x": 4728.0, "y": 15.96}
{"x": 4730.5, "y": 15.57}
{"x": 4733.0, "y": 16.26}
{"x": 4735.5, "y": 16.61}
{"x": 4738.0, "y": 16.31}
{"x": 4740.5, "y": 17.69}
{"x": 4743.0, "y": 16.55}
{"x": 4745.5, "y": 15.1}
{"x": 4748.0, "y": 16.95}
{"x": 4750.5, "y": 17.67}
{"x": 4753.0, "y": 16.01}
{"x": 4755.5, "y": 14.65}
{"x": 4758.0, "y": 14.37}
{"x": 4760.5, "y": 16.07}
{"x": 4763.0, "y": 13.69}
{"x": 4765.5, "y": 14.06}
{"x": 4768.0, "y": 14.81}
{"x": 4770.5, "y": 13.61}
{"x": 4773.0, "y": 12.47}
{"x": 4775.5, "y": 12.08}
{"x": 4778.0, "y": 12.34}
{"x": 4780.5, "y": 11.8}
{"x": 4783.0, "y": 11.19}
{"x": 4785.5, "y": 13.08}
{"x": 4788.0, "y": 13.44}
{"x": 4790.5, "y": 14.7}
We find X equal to -4.8 AA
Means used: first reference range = 16.4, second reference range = 15.2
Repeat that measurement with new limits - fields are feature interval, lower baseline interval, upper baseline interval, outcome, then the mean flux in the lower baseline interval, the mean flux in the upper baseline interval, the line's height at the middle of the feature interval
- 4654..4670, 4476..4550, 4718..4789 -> -2.31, 14.1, 15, 14.7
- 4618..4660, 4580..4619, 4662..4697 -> 0.47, 16.3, 16.8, 16.6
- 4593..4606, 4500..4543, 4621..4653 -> -0.30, 14.2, 16.3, 15.6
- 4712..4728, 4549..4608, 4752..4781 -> -2.76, 15.4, 13.9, 14.2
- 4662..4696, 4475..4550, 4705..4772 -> -2.95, 14.1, 16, 15.5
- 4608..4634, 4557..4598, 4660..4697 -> -0.88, 15.5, 17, 16.1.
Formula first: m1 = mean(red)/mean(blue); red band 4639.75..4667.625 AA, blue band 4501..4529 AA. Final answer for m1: 1.1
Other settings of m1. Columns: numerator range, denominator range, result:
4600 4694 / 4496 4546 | 1.18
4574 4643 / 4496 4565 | 1.14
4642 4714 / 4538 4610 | 1.11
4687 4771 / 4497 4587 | 1.12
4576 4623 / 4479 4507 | 1.13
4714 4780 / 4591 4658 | 0.94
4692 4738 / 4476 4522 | 1.13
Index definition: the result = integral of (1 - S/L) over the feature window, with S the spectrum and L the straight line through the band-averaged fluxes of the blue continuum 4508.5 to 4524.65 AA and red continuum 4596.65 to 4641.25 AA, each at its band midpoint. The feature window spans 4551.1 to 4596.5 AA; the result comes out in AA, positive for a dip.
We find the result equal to 1.5 AA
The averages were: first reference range 15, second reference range 16.4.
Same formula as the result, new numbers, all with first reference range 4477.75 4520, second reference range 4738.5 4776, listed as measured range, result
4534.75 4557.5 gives 1.6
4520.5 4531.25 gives 0.7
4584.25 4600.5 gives -1.6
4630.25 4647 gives -1.8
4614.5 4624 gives -1.1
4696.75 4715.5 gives -2.2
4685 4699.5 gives -1.6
